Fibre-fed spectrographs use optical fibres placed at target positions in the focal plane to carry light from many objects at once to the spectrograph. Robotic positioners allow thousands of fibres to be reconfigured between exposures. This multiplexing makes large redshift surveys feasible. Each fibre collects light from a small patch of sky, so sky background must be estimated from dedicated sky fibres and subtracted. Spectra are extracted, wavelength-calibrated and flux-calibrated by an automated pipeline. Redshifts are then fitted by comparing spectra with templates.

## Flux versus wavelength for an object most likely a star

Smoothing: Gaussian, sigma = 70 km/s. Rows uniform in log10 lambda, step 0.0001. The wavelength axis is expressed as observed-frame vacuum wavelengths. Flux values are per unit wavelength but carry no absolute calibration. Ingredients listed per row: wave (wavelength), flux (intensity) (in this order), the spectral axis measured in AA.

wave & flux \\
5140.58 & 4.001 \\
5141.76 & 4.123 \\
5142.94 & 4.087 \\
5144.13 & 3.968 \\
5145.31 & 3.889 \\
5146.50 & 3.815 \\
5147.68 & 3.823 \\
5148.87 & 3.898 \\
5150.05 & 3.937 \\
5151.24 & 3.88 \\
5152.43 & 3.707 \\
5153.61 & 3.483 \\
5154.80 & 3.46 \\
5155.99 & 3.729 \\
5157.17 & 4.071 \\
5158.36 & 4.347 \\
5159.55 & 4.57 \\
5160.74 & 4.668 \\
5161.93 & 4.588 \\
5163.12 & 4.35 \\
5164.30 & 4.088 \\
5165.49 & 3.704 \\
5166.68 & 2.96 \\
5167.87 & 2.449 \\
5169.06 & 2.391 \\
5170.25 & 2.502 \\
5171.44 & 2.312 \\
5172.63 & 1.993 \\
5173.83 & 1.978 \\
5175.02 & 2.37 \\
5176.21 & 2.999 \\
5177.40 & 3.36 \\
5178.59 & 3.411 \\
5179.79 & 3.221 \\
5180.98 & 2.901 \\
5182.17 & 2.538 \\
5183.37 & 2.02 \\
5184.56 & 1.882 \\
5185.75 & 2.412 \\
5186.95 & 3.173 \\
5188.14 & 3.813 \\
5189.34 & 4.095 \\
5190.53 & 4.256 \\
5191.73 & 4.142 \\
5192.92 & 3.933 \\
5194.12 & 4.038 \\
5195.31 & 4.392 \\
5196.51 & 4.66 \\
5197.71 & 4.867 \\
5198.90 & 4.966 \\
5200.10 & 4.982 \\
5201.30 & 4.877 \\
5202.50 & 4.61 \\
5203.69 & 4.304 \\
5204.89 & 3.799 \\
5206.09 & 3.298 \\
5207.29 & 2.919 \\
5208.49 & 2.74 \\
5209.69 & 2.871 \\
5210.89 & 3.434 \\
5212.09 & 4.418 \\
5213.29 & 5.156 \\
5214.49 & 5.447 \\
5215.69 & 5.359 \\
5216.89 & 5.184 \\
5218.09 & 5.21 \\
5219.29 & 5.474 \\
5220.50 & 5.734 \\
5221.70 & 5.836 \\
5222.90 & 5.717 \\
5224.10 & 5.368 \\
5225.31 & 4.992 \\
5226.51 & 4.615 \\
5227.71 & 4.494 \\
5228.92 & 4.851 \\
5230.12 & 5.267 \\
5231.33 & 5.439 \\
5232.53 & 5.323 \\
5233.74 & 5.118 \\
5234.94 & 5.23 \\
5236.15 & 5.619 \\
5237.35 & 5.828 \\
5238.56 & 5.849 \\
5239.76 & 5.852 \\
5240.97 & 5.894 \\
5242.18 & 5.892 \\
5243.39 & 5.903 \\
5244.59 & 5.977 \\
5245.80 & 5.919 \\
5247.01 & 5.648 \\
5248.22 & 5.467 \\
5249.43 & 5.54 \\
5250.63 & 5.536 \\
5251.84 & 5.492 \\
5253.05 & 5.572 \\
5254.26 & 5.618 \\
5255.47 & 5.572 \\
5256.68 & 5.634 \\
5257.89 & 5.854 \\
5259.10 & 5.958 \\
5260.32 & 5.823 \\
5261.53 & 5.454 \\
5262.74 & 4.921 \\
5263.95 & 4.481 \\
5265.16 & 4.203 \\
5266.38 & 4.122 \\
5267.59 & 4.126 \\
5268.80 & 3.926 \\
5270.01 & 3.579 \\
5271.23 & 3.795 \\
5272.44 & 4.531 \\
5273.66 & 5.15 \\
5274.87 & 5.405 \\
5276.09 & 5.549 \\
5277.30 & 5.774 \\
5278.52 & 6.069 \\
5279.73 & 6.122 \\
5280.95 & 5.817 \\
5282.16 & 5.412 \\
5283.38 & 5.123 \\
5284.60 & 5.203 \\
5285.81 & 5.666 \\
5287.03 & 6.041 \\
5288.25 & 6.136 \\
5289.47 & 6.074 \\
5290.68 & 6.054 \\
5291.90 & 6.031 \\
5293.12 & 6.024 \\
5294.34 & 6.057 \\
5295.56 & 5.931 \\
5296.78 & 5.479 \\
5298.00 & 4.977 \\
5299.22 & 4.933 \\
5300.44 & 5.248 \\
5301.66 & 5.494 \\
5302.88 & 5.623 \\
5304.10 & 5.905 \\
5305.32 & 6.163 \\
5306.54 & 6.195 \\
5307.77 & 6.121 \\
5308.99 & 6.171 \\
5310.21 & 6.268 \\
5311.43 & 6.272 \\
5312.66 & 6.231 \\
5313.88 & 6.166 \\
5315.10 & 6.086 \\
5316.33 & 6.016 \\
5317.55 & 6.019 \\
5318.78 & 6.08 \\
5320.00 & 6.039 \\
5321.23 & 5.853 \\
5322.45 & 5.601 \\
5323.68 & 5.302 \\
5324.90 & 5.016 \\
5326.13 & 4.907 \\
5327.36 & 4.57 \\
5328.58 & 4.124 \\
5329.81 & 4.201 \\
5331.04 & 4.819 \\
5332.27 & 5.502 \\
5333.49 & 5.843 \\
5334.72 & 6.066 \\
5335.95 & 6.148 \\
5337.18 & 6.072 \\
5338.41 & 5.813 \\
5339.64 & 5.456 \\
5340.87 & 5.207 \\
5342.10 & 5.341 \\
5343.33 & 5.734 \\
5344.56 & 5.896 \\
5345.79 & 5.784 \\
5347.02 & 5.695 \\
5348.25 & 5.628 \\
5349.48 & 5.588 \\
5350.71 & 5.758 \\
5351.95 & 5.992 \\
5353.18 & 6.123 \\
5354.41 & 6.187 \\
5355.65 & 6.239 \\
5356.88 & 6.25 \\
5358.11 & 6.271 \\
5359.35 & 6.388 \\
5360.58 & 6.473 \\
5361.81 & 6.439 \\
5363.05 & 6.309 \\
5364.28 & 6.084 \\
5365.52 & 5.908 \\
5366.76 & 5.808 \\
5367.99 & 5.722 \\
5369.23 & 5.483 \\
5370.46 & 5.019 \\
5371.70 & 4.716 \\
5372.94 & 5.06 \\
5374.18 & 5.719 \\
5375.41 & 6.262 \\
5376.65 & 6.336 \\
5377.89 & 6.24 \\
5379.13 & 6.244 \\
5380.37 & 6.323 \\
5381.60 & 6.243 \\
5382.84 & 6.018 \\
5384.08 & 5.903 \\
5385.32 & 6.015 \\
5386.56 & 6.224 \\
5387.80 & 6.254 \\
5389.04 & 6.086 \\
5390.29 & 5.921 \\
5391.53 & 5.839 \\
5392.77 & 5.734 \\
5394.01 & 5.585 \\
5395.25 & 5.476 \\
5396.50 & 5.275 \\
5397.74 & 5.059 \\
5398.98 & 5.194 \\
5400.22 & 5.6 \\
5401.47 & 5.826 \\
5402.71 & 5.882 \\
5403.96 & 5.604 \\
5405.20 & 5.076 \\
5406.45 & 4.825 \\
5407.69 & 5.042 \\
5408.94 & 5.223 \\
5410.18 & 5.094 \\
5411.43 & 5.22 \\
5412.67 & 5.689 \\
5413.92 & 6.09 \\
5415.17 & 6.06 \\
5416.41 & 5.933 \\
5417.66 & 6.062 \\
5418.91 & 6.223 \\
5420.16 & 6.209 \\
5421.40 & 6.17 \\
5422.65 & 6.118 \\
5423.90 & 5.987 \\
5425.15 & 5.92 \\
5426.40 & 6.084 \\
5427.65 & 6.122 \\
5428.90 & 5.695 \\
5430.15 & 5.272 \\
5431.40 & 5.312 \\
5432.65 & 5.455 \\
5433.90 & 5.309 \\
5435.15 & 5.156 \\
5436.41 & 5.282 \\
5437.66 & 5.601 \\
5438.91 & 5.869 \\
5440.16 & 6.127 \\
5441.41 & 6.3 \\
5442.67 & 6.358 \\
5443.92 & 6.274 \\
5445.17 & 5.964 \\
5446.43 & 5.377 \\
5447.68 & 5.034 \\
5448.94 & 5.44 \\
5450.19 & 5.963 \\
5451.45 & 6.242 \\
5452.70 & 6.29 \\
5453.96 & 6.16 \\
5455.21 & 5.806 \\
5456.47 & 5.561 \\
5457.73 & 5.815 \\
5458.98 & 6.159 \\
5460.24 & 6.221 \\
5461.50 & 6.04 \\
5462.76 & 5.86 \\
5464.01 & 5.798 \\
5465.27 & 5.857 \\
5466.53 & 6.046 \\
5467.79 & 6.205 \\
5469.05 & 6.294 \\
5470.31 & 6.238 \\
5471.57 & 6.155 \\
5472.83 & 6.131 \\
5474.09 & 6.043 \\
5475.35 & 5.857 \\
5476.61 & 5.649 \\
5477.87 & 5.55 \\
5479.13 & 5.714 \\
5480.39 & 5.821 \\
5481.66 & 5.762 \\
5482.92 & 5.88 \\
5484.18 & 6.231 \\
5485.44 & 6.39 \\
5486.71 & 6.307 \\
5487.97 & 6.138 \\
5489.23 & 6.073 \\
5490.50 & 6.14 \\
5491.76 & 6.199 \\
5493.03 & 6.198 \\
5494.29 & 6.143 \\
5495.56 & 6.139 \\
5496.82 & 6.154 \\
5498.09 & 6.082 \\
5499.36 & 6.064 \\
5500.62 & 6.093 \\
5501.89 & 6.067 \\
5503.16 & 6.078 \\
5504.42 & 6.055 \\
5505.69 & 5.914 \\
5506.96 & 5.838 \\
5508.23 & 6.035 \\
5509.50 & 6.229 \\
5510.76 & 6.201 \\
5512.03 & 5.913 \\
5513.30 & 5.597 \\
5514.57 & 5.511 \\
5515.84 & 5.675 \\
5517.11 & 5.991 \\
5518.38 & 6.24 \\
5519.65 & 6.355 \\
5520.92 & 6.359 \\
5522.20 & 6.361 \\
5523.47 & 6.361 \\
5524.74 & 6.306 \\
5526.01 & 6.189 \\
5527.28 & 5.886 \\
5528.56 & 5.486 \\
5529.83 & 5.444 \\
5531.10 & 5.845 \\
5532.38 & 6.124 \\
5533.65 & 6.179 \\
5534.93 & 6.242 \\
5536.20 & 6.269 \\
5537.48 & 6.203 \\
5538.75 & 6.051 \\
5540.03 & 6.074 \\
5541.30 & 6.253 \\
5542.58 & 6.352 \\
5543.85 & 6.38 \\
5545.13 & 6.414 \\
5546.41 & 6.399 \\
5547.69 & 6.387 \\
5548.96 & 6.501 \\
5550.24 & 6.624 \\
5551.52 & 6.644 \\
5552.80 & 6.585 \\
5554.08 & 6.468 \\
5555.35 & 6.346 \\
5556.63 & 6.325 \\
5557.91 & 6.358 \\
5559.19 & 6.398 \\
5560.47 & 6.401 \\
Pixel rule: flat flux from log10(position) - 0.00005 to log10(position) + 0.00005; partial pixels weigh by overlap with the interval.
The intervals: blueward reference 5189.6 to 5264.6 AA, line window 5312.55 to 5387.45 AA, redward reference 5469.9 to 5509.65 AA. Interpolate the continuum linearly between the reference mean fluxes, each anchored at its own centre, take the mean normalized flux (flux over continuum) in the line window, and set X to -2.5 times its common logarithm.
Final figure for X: -0.05 mag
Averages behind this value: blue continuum 5.04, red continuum 6.04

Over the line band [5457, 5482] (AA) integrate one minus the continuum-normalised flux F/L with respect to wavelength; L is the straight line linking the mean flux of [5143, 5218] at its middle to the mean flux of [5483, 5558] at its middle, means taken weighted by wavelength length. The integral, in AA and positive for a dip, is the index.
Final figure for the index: -0.7 AA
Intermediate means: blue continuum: 3.71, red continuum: 6.16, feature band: 5.96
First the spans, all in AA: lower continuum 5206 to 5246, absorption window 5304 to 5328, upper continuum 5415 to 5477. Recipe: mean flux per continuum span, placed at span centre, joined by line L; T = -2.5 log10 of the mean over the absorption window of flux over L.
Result -0.08 mag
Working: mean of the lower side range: 5.08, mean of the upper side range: 5.9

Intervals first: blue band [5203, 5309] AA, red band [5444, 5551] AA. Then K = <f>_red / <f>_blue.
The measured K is 1.1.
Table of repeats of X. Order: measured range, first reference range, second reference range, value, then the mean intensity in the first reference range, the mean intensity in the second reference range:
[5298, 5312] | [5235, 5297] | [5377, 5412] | -0.055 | 5.46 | 5.68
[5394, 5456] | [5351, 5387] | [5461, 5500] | 0.059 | 6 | 6.04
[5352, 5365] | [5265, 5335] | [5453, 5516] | -0.113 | 5.48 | 6.01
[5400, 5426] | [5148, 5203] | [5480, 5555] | -0.069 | 3.59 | 6.14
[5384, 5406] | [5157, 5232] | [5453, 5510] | -0.054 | 3.98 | 6.03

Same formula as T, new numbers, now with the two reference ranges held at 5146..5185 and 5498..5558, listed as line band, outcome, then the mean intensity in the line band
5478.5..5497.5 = -0.04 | 6.09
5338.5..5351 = -0.19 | 5.62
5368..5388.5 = -0.18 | 5.88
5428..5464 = -0.05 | 5.79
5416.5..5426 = -0.15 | 6.09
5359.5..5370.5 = -0.22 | 5.99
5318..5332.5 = -0.13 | 5.17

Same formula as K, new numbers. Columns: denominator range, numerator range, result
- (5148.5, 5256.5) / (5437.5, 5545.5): 1.39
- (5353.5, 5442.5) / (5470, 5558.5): 1.05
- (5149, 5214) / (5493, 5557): 1.71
